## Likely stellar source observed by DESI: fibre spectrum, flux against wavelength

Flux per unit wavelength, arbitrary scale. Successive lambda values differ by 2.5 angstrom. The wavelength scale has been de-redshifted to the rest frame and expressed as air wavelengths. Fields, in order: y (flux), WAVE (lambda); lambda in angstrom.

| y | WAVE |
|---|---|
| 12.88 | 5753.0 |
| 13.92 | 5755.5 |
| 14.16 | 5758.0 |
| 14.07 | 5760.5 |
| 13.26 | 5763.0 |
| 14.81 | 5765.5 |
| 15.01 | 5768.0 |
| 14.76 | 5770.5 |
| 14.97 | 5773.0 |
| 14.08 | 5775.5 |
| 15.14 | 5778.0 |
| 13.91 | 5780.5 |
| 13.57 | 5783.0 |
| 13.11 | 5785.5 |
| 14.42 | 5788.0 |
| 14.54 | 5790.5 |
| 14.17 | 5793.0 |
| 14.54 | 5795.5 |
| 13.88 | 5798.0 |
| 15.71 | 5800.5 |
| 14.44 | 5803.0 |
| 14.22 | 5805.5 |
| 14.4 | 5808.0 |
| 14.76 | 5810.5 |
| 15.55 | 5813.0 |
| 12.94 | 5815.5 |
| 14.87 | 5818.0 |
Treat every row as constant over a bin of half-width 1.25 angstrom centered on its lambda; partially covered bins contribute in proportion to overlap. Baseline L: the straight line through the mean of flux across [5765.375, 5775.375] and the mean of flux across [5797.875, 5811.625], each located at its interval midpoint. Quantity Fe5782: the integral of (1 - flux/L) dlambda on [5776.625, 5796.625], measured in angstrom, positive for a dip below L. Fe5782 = 0.7 angstrom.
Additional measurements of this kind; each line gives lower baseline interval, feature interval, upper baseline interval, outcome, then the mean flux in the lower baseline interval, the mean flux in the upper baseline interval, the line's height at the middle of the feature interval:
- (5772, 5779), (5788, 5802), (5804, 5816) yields 0.0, 14.7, 14.5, 14.6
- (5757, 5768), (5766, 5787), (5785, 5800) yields -0.2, 14.2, 14.2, 14.2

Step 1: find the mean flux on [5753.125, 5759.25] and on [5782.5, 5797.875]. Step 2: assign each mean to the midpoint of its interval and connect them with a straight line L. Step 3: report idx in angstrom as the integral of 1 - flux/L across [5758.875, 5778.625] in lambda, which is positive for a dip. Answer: -0.8 angstrom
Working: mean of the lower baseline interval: 13.8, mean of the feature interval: 14.5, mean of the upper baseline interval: 14.1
